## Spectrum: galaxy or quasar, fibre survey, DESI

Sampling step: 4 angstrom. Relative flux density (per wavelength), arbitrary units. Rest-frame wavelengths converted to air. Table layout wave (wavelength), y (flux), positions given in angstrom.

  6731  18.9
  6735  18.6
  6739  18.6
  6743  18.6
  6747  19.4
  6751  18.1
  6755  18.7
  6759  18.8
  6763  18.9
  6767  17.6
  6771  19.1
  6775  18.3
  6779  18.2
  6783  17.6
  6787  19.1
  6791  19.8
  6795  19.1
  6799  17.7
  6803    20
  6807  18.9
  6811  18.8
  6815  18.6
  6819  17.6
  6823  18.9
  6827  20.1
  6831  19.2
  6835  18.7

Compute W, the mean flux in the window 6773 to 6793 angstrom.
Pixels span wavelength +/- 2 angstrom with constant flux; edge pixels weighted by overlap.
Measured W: 18.6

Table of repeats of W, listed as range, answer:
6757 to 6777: 18.5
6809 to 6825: 18.5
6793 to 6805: 18.9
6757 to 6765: 18.9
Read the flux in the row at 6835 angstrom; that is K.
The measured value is 18.7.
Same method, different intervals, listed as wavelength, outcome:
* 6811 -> 18.8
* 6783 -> 17.6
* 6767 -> 17.6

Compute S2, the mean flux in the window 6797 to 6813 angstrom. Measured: 18.8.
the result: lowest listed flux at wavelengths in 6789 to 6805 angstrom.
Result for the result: 17.7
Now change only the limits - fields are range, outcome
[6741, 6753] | 18.1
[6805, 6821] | 17.6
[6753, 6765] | 18.7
